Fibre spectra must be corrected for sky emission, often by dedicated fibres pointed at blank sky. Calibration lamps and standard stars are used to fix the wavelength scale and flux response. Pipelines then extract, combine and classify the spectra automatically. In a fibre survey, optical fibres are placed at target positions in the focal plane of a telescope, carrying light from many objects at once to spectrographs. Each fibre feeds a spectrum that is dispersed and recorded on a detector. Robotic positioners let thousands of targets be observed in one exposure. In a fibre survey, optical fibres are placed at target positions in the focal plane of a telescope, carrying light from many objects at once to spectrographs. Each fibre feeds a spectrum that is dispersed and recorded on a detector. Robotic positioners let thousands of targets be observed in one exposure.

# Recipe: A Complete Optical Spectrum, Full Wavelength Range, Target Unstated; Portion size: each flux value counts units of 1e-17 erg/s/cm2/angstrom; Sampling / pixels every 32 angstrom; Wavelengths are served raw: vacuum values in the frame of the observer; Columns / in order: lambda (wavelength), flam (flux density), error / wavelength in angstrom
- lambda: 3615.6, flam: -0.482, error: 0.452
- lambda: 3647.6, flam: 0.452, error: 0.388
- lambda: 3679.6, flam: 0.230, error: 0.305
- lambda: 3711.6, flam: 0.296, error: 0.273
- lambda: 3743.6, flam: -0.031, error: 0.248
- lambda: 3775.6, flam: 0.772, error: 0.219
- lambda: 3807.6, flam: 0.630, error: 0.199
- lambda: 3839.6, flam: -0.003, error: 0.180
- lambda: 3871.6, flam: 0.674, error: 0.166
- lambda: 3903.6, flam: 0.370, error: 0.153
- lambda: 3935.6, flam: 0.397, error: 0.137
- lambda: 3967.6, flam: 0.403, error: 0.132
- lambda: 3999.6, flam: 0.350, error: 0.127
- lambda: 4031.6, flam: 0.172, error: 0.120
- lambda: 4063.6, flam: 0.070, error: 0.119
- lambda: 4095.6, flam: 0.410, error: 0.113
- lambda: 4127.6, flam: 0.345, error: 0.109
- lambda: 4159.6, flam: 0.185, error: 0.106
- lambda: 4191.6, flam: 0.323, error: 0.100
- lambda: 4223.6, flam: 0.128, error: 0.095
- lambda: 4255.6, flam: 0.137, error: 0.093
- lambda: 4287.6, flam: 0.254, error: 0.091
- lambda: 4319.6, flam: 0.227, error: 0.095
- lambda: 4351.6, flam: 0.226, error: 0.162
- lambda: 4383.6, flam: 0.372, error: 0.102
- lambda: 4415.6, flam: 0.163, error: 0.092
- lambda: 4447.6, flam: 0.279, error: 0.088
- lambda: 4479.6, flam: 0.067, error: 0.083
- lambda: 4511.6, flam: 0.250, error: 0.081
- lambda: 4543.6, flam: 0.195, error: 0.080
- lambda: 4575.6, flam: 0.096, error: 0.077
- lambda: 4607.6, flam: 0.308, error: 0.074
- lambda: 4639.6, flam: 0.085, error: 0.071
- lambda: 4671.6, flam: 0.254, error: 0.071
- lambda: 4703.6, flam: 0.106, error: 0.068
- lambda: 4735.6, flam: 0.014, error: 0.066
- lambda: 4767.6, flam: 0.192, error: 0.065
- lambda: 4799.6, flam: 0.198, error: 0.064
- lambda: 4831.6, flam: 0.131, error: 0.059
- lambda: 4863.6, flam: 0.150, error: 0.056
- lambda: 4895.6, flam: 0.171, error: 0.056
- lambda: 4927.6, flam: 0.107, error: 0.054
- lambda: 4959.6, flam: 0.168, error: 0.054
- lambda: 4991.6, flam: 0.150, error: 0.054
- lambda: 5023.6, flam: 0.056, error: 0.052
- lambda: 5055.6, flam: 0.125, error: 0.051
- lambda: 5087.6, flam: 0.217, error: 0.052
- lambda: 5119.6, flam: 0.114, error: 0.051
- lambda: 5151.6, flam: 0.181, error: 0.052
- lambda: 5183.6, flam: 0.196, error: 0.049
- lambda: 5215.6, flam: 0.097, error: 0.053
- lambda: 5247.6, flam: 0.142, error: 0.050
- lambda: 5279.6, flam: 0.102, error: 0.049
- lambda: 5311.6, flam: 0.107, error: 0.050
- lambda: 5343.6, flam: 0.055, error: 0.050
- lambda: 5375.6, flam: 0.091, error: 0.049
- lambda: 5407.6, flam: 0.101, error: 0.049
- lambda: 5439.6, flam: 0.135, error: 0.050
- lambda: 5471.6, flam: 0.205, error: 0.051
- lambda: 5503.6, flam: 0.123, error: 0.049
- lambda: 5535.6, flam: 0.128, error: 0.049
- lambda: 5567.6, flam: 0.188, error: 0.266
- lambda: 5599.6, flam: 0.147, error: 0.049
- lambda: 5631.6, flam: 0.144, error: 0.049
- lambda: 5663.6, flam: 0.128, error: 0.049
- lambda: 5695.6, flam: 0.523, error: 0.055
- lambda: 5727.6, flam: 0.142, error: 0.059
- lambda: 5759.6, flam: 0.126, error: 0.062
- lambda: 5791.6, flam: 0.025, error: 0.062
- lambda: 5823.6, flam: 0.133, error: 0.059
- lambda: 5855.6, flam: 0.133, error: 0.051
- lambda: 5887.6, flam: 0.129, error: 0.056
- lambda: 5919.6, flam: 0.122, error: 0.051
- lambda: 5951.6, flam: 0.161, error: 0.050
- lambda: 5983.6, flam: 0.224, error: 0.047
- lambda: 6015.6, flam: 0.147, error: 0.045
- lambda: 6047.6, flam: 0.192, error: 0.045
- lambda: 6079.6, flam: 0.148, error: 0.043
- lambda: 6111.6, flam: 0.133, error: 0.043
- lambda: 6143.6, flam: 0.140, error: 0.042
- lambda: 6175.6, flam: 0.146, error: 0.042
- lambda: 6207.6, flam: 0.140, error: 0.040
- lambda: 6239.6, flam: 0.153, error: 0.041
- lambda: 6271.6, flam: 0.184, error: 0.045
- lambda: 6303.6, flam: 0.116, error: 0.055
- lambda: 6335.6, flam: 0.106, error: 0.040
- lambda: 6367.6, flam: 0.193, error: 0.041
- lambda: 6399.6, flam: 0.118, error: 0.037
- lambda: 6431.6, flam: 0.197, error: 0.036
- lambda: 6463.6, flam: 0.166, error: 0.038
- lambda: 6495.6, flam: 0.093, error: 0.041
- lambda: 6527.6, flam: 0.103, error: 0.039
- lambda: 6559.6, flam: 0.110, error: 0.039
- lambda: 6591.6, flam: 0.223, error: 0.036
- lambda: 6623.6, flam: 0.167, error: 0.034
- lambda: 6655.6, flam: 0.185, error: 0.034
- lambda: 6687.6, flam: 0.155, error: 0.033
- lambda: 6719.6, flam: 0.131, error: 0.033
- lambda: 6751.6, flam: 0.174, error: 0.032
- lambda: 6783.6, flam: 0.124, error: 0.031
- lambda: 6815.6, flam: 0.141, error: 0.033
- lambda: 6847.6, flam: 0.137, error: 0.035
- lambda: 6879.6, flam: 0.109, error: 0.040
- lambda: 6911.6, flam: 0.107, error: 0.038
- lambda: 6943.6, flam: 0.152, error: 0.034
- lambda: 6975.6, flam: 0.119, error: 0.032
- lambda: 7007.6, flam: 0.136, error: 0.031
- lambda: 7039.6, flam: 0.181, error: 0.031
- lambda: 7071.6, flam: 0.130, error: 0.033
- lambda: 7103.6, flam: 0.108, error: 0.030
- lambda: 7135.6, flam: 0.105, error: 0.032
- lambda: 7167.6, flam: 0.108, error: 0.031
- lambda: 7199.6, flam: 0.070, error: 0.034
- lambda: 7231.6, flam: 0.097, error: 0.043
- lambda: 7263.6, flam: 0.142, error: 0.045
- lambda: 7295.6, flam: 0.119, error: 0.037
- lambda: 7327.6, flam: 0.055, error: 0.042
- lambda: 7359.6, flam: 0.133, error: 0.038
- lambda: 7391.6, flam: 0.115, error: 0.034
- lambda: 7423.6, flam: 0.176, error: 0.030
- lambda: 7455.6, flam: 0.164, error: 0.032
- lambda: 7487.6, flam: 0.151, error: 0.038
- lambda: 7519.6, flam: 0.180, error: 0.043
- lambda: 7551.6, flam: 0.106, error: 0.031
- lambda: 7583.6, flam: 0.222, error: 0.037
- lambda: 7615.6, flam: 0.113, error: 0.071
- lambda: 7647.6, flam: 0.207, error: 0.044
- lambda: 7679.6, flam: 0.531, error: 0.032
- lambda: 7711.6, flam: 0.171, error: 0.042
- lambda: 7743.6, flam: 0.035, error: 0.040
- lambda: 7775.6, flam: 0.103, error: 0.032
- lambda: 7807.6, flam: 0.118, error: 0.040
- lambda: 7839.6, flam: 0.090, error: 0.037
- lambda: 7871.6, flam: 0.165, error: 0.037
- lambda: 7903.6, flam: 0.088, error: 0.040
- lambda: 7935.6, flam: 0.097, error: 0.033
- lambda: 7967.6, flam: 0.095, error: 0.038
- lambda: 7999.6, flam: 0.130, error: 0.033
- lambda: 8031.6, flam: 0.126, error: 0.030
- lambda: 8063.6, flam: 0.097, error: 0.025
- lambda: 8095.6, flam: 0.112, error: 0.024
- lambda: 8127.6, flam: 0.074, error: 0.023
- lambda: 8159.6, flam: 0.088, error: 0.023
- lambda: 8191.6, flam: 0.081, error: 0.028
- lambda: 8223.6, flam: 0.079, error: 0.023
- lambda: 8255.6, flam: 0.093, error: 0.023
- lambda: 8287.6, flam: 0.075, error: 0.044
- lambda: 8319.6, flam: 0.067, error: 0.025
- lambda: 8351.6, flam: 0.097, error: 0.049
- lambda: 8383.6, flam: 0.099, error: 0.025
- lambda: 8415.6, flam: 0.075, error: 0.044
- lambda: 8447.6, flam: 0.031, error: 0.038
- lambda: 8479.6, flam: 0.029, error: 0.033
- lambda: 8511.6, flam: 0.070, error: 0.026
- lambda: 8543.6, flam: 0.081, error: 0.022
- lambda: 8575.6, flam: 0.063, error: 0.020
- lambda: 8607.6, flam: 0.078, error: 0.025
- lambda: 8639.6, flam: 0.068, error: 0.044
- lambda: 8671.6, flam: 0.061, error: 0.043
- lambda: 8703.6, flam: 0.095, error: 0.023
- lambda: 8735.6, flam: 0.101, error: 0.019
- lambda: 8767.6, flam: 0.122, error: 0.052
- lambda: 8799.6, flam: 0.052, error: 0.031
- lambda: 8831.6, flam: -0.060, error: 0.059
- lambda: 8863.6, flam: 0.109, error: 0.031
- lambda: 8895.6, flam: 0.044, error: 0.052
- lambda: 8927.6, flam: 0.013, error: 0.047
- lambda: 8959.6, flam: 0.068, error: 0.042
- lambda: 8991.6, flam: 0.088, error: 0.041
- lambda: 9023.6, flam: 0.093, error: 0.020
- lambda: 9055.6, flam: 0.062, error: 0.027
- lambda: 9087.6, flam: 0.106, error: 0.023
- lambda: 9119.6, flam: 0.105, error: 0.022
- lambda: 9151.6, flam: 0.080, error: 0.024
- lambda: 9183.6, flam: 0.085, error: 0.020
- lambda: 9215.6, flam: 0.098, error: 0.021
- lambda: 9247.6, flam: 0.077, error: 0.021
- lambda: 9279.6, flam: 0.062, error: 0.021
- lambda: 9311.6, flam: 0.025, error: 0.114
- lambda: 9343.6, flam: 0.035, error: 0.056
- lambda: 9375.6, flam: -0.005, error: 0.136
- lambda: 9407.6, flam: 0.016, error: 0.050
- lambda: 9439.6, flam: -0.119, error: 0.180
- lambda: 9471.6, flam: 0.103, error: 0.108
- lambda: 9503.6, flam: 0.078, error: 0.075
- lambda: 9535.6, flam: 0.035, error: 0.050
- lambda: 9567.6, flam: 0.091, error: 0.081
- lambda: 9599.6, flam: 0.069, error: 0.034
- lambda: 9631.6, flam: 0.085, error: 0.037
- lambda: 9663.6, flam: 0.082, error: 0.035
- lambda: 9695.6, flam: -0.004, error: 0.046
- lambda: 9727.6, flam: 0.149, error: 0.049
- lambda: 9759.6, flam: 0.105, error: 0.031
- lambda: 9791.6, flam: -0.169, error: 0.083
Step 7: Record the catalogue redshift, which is 0.53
